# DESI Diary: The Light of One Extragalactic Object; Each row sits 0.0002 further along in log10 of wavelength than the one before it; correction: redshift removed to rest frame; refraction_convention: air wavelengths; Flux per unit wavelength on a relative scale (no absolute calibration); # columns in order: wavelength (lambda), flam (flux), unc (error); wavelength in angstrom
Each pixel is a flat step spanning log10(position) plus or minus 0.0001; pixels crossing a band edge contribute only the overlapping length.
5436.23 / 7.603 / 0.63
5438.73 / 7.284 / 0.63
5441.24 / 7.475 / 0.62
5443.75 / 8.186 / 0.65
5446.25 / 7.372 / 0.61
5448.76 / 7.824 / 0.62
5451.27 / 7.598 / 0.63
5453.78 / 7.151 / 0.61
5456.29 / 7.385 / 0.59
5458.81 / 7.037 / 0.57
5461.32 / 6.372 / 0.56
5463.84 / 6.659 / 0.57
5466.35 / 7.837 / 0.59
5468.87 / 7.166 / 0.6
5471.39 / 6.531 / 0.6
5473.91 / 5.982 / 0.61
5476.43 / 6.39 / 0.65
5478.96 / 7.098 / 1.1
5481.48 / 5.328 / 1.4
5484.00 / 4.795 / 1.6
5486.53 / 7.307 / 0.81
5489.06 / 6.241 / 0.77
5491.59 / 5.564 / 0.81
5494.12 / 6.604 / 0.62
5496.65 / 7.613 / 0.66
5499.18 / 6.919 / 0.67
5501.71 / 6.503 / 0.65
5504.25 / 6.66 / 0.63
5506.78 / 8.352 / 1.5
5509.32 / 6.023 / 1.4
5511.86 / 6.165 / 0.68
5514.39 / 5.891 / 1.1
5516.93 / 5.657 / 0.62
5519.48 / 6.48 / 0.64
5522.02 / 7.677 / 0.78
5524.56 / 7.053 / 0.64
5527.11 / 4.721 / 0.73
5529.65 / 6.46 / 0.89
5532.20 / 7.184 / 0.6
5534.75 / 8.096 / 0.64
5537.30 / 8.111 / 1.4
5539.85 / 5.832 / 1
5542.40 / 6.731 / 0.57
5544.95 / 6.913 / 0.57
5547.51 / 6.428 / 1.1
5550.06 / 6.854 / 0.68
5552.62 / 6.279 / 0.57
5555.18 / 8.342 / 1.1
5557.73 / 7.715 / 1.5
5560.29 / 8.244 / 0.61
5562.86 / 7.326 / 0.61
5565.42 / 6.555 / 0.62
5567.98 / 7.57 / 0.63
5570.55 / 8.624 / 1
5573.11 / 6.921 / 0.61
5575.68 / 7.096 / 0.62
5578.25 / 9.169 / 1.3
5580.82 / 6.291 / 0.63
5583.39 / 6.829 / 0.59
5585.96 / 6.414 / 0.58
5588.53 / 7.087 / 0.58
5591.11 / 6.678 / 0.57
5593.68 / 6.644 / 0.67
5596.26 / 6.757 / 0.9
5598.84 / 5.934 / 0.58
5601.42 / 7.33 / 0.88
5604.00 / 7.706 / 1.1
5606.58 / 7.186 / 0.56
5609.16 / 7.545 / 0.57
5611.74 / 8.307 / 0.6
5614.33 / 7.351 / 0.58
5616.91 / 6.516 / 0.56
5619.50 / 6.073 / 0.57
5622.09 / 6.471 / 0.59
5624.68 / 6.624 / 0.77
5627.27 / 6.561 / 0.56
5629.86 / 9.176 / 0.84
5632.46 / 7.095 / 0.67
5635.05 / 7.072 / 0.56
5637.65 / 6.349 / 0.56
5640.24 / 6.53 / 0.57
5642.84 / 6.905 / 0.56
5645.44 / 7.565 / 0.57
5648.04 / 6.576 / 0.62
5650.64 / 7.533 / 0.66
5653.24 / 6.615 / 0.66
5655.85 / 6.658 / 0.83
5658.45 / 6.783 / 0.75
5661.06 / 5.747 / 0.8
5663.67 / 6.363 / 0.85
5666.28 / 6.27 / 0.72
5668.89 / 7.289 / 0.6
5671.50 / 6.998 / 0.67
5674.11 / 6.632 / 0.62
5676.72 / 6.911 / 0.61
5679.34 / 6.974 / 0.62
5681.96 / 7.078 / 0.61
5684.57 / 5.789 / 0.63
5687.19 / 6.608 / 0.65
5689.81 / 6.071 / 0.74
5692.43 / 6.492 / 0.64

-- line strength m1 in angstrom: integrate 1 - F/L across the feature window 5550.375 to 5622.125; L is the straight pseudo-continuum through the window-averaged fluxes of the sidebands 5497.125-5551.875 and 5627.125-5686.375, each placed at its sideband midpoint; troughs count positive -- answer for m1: -4.34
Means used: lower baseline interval 6.71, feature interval 7.18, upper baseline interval 6.85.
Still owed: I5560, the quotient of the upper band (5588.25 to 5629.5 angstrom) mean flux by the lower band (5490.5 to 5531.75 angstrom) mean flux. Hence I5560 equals 1.1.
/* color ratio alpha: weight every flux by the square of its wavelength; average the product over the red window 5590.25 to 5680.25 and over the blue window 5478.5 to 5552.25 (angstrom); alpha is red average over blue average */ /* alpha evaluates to 1.09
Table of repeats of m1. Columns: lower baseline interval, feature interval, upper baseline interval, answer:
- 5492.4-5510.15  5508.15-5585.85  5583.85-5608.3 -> -0.7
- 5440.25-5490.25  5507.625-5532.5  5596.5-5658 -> 2.1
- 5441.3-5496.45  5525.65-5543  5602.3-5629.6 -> 0.5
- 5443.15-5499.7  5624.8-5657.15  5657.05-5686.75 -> -1.9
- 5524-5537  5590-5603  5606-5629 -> 0.5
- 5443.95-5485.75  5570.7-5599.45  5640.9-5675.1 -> -0.8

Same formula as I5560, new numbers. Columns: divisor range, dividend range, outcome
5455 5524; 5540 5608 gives 1.08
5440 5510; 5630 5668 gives 0.99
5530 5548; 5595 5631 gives 1.01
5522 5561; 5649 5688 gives 0.95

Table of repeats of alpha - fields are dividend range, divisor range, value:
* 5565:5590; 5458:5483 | 1.14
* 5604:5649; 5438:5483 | 1.07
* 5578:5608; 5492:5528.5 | 1.09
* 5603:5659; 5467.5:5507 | 1.14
